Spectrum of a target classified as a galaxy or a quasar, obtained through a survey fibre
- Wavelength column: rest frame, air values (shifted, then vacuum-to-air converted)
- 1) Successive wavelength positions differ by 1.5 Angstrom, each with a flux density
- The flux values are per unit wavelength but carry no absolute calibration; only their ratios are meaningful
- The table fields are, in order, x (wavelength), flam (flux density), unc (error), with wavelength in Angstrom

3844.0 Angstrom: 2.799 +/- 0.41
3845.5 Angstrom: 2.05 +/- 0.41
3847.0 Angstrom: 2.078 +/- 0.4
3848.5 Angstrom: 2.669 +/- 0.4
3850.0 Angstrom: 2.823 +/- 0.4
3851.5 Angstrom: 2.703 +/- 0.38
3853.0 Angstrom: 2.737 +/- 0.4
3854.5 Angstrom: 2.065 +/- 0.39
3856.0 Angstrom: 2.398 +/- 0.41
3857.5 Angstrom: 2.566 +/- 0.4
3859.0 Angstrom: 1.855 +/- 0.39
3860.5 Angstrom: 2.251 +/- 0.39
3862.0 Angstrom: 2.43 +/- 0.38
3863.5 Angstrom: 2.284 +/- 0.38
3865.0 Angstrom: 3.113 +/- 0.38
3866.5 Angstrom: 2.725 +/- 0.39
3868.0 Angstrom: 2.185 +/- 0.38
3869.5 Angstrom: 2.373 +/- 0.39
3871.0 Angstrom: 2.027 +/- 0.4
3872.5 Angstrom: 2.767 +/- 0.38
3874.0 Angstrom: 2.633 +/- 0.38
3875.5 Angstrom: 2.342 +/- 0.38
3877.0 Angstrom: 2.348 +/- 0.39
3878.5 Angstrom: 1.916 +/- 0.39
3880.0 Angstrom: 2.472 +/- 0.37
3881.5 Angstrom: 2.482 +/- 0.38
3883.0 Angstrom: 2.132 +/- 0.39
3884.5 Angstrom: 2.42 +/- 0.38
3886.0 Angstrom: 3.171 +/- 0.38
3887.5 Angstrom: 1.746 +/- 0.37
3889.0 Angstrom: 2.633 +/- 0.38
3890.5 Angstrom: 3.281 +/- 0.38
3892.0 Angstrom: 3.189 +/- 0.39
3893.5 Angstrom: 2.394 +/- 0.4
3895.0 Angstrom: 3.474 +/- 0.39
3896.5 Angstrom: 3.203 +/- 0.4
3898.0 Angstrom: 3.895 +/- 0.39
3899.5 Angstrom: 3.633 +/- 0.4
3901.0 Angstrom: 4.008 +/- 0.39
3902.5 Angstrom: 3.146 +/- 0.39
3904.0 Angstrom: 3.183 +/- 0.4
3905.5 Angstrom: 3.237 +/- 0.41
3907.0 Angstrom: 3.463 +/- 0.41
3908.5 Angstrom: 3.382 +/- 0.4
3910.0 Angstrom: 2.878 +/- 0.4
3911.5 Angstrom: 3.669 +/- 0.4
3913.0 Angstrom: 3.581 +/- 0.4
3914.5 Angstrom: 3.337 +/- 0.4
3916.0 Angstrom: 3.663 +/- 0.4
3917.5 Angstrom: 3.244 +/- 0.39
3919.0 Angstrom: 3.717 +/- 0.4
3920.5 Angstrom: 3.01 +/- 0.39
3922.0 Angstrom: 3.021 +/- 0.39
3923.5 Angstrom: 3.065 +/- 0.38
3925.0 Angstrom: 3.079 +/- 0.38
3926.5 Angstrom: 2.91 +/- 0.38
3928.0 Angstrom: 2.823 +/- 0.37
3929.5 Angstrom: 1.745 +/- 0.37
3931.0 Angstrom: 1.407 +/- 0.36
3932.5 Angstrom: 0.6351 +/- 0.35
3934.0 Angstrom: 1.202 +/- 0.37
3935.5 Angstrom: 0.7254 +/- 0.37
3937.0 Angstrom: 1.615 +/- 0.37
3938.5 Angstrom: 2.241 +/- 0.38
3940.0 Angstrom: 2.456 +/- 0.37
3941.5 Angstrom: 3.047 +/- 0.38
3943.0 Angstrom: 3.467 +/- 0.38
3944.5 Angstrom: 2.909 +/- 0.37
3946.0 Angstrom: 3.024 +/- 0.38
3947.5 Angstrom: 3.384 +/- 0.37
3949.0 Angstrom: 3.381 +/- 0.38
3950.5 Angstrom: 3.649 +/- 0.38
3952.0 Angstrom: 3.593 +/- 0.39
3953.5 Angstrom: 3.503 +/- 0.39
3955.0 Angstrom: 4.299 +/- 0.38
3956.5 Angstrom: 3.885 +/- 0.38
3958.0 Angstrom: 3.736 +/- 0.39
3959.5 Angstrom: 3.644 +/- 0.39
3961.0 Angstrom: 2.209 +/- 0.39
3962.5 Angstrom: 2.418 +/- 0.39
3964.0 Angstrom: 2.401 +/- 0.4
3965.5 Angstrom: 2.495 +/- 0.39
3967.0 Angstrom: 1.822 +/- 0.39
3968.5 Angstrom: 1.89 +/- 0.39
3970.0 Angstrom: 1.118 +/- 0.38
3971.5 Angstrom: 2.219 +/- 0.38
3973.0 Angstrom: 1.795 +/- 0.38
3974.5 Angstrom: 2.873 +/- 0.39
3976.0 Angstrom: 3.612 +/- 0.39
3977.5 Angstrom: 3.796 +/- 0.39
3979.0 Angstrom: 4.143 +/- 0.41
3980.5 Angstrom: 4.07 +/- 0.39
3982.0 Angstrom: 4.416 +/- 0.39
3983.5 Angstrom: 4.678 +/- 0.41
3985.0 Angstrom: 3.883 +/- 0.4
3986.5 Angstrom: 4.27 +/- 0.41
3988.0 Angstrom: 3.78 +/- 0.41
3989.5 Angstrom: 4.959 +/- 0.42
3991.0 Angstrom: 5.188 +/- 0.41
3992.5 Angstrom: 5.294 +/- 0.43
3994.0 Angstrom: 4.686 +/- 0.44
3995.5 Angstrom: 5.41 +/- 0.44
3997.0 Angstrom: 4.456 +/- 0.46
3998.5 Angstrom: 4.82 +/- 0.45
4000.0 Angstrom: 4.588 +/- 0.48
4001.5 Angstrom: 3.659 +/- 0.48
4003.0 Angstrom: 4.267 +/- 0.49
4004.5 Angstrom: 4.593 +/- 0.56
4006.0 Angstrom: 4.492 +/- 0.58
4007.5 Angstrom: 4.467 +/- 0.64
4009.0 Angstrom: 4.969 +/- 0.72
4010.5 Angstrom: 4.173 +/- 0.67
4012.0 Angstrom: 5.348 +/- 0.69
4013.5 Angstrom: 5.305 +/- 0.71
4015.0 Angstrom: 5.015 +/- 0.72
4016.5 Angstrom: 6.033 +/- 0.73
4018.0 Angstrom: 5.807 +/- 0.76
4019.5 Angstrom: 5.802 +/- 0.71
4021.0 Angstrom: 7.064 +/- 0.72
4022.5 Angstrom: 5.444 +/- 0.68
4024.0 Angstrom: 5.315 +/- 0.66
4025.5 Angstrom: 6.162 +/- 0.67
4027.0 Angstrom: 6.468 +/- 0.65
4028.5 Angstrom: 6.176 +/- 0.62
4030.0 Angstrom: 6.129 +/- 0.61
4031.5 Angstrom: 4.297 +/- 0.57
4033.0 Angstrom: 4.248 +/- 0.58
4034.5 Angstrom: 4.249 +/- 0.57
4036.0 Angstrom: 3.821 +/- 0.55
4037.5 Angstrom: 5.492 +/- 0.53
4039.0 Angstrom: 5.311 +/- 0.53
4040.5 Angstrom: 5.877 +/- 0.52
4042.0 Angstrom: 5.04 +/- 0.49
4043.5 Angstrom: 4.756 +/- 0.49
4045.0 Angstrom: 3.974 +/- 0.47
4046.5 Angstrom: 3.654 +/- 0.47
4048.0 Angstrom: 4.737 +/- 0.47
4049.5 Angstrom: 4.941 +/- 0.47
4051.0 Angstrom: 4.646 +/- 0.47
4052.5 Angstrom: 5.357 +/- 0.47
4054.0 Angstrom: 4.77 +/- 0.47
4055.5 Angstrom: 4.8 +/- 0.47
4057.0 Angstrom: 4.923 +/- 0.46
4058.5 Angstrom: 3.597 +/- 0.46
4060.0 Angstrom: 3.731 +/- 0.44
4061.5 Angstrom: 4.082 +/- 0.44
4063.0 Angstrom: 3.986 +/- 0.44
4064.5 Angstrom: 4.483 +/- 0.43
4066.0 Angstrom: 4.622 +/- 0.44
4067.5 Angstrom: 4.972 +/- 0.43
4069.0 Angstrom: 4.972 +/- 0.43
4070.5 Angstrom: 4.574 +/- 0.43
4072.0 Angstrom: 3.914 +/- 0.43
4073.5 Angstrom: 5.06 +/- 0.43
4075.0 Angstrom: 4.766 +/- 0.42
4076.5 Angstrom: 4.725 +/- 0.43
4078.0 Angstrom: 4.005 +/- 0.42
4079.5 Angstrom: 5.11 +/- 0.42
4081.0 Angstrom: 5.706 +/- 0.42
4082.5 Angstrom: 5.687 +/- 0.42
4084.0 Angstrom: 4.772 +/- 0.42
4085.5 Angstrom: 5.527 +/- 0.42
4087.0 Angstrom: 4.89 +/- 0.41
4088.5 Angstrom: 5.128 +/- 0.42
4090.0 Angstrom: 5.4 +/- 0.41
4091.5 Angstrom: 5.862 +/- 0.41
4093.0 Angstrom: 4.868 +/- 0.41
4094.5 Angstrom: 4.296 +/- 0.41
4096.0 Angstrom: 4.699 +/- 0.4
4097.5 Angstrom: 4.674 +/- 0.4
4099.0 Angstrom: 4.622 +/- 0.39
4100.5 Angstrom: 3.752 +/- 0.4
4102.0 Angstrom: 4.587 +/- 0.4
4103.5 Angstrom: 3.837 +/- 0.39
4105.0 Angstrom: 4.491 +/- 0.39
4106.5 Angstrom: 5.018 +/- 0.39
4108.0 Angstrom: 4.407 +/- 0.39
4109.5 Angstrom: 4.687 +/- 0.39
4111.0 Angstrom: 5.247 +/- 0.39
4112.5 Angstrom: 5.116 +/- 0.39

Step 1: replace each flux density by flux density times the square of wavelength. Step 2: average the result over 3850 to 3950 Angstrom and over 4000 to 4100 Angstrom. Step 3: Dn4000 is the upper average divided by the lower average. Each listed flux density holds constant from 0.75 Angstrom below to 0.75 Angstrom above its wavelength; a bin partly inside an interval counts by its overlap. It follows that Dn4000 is 1.94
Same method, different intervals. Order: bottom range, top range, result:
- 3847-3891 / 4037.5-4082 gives 2.10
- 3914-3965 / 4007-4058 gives 1.90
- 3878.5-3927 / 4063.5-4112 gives 1.69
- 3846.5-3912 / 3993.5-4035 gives 2.01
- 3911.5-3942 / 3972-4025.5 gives 1.90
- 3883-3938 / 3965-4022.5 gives 1.57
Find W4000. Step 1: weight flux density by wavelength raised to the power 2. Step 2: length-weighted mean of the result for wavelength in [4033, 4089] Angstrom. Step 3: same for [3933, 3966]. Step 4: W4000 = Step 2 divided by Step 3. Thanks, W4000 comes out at 1.74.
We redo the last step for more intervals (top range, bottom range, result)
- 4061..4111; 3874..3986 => 1.75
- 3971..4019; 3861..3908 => 1.68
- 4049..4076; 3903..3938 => 1.80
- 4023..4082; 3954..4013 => 1.30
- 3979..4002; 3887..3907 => 1.49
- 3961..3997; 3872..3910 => 1.27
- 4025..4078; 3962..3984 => 1.70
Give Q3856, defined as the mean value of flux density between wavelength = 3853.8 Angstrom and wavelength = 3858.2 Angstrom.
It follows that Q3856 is 2.34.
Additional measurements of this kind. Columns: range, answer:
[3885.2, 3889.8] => 2.52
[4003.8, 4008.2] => 4.52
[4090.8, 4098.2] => 4.87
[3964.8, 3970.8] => 1.83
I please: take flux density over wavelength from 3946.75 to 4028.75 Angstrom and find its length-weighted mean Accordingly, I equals 4.19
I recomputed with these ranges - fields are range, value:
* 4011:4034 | 5.61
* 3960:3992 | 3.26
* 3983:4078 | 4.84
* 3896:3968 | 2.95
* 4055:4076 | 4.46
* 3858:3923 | 2.88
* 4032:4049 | 4.65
